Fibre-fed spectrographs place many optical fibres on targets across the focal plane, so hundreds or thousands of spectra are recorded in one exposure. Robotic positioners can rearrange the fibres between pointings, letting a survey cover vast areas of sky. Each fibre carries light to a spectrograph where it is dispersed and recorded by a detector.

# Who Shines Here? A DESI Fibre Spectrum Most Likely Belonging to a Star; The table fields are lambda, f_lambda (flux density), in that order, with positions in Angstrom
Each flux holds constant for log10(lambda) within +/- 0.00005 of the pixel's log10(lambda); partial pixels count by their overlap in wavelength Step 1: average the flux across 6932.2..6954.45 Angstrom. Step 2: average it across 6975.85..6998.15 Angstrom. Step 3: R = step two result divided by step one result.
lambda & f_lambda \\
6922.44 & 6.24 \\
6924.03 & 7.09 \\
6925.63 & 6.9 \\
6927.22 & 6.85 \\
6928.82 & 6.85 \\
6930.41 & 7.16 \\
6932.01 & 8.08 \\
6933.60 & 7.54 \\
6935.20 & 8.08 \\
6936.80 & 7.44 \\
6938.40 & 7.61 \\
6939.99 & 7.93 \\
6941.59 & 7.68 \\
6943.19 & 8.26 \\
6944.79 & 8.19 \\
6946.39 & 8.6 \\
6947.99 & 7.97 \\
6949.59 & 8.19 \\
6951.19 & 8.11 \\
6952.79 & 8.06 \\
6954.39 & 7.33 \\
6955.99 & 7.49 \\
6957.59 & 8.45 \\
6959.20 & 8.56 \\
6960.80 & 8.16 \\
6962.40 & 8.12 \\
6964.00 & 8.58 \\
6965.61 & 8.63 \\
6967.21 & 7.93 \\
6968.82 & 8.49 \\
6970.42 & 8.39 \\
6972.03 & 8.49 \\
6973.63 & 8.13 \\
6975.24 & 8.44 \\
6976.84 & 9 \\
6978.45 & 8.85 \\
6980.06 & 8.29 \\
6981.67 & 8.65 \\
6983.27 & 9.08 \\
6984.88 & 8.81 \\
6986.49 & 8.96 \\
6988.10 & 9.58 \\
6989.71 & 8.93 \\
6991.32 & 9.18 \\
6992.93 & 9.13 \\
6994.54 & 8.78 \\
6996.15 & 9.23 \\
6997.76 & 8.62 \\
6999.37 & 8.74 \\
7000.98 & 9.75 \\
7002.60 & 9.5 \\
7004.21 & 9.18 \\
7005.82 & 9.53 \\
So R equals 1.1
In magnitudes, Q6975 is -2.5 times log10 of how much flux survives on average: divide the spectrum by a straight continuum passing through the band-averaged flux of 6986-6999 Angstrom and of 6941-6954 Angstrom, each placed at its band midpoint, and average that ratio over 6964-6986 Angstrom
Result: 0.02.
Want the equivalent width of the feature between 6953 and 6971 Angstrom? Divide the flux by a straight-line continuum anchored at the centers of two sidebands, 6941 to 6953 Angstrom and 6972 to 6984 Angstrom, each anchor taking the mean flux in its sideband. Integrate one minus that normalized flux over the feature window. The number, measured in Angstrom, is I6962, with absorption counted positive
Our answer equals 0.4 Angstrom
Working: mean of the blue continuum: 8.14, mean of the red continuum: 8.63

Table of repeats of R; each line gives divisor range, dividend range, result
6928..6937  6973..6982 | 1.14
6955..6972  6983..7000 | 1.09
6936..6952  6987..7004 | 1.14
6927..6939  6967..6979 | 1.13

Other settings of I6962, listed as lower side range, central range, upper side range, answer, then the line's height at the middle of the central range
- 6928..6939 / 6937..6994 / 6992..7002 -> -0.7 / 8.3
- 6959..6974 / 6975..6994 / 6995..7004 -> -0.3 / 8.79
